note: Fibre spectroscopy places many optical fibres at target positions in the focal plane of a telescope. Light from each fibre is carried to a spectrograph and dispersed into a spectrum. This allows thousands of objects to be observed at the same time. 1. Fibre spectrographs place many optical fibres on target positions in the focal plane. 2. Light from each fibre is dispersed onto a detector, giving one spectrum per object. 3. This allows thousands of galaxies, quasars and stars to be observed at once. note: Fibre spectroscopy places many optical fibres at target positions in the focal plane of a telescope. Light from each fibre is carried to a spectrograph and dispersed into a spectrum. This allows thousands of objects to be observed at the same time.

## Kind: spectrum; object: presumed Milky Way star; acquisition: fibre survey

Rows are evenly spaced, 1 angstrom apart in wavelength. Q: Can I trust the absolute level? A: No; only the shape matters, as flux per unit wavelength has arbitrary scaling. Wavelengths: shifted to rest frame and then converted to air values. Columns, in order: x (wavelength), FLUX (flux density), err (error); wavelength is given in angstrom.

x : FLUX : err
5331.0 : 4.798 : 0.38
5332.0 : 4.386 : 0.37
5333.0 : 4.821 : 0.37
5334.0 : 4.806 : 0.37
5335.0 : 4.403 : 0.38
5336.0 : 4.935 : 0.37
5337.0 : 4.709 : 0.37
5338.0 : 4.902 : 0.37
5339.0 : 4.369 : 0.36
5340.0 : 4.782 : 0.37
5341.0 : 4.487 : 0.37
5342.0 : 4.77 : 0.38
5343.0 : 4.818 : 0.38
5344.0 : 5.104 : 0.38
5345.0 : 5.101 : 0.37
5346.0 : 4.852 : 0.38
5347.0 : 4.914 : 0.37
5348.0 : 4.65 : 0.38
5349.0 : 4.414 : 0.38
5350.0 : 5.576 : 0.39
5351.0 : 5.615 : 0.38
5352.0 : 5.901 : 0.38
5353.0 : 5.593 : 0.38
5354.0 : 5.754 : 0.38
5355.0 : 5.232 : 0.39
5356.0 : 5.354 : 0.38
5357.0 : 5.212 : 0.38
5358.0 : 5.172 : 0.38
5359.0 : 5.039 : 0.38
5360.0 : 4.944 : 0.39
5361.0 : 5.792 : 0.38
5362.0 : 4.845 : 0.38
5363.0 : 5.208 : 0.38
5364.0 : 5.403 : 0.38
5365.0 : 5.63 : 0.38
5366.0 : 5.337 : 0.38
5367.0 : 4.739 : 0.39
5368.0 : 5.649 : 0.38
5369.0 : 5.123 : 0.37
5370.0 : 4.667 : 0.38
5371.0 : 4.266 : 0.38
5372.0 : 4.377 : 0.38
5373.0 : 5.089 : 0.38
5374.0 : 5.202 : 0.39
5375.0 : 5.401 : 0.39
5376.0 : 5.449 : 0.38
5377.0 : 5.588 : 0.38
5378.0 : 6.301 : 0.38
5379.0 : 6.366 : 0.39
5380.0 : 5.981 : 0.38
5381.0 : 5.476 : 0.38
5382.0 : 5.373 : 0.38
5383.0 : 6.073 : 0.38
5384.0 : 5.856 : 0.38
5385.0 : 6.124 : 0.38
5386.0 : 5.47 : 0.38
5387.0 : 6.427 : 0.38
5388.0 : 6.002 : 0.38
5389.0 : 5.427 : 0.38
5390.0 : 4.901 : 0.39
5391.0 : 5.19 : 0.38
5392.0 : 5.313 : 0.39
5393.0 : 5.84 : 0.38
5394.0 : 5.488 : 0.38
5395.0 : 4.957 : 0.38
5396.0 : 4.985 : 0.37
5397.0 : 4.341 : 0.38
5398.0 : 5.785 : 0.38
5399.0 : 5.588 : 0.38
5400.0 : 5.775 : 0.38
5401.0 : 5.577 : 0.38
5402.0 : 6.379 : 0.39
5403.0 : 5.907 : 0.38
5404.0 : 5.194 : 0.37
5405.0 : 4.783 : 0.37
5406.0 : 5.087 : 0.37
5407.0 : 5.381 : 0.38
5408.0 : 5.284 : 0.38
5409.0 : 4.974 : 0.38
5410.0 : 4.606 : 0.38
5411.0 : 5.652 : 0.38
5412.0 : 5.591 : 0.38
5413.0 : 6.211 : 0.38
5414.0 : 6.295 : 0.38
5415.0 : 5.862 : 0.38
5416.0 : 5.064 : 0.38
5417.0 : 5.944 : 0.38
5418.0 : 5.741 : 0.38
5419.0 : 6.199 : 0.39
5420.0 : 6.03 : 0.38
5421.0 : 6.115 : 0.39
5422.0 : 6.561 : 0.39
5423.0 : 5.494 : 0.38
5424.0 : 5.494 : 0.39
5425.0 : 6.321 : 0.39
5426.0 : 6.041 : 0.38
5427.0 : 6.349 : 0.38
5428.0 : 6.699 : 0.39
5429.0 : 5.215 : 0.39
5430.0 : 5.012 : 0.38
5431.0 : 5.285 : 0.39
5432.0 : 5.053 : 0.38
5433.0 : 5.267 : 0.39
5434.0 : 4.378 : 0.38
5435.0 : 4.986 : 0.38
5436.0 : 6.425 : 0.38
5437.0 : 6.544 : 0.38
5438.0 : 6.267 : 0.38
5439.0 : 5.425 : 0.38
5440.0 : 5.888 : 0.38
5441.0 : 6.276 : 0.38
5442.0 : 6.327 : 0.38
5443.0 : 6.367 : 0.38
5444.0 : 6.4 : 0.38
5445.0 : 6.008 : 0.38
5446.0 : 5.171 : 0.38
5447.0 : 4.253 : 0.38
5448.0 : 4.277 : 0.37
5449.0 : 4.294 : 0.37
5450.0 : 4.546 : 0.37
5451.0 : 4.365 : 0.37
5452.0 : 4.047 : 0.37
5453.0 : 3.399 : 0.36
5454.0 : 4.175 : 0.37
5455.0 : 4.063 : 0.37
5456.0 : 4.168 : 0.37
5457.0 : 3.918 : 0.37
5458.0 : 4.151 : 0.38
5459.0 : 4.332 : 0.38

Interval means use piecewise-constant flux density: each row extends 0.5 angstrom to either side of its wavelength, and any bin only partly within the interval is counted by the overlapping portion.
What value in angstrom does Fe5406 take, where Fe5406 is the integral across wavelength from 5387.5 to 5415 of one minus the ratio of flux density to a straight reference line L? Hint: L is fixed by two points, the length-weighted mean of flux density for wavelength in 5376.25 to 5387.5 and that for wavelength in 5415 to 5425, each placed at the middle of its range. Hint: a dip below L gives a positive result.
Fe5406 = 2.1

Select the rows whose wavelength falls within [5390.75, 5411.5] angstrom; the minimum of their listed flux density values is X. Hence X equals 4.341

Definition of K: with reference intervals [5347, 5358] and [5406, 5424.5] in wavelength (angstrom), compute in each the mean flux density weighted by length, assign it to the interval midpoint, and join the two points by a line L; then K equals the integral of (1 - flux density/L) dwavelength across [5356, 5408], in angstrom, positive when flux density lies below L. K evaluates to 0.76 angstrom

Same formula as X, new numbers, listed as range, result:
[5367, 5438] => 4.266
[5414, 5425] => 5.064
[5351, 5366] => 4.845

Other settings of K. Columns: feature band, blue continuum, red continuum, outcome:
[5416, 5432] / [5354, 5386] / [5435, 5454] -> -1.6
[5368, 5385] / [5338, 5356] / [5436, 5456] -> -1.2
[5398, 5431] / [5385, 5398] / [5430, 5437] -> -2.1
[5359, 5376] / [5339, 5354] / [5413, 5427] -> 0.6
